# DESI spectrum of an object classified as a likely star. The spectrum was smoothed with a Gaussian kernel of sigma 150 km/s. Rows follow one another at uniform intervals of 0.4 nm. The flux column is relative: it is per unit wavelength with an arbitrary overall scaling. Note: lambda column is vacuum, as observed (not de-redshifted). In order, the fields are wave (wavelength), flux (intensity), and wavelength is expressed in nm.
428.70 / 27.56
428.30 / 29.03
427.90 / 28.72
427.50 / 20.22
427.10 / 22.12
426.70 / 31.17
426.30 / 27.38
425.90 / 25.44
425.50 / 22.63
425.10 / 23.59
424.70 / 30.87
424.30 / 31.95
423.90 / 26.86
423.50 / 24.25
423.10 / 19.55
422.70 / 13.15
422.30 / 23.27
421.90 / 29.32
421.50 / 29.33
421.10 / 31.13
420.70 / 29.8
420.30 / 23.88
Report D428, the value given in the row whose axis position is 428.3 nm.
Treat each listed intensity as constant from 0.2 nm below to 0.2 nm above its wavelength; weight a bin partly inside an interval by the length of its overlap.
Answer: 29.03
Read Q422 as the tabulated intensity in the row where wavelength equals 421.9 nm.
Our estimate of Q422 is 29.32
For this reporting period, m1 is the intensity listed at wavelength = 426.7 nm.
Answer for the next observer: 31.17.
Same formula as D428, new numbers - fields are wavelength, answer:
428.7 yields 27.56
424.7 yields 30.87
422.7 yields 13.15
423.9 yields 26.86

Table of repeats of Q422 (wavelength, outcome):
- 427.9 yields 28.72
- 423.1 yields 19.55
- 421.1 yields 31.13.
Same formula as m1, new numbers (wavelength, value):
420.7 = 29.8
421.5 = 29.33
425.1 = 23.59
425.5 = 22.63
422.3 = 23.27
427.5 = 20.22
